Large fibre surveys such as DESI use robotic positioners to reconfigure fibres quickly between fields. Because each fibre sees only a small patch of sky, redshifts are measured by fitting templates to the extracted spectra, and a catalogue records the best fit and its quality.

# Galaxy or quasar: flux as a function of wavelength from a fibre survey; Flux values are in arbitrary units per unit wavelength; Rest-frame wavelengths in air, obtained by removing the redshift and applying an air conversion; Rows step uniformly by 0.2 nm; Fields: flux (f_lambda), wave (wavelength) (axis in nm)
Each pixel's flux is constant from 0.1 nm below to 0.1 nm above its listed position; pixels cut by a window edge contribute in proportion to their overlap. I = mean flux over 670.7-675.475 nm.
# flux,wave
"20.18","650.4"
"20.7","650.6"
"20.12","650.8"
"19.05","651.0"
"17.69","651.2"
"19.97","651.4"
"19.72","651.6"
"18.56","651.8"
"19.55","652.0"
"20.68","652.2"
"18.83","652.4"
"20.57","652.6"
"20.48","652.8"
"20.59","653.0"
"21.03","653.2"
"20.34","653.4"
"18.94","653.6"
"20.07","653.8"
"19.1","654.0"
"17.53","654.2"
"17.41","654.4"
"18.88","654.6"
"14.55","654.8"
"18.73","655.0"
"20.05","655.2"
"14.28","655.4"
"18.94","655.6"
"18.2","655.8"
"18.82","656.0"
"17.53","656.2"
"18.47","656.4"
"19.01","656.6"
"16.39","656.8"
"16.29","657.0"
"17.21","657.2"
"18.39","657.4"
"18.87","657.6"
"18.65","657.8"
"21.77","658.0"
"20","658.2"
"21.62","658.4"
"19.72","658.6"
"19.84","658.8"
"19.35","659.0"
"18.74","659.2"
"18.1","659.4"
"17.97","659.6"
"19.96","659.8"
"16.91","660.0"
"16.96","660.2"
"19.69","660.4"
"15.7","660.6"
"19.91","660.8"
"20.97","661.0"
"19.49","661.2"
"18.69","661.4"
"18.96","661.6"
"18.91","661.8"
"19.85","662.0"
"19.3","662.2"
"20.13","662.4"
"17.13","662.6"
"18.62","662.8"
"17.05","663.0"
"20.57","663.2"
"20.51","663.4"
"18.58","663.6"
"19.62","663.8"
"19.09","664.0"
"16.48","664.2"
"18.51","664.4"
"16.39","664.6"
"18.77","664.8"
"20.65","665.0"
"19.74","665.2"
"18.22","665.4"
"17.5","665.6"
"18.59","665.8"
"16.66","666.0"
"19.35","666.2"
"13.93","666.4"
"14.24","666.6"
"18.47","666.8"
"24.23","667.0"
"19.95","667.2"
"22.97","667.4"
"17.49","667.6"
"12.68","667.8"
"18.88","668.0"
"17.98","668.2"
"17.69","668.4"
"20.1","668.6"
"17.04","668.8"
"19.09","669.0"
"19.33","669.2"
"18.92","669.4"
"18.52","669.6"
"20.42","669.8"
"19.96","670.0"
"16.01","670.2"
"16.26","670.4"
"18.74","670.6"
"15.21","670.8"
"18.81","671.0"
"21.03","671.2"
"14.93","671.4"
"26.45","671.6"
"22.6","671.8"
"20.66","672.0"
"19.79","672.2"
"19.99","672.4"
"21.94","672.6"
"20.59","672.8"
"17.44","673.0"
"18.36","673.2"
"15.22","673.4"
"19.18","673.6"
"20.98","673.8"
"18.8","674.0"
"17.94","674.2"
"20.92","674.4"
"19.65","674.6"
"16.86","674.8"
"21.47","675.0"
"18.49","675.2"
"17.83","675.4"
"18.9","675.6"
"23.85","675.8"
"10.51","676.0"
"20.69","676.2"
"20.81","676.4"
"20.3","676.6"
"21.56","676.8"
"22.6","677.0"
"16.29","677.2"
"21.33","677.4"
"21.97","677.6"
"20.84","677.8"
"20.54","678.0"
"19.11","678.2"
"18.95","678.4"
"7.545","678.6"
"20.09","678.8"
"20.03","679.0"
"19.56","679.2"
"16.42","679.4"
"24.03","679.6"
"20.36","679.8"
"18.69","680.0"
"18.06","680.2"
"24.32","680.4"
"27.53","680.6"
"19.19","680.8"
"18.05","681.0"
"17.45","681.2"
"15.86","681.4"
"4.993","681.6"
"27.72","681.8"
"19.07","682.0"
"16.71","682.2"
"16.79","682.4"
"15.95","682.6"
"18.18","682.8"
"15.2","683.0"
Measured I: 19.4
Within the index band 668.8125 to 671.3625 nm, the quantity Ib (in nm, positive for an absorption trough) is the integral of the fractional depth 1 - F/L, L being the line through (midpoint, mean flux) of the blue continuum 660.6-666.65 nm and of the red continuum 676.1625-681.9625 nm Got 0.072 nm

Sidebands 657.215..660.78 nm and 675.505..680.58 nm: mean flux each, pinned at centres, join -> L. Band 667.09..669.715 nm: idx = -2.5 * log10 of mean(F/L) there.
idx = 0.04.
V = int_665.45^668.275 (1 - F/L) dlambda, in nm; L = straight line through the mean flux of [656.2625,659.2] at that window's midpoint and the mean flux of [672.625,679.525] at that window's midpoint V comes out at 0.137 nm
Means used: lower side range 18.9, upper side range 19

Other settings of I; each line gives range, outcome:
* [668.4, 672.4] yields 19.1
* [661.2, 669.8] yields 18.6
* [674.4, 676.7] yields 19.1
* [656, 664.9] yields 18.7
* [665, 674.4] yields 18.8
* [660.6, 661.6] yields 19.3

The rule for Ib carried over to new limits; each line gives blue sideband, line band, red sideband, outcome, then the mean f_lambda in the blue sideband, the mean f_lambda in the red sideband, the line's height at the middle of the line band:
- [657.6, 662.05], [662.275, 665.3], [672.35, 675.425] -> 0.06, 19.2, 19.1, 19.1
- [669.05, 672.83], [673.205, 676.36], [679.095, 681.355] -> 0.16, 19.5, 20.2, 19.8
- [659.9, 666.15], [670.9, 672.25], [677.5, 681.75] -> -0.14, 18.7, 18.8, 18.8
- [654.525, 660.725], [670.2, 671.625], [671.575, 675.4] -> 0.09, 18.4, 19.7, 19.5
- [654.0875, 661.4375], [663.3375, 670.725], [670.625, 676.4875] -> 0.22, 18.5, 19.3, 19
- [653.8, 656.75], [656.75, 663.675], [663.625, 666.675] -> -0.37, 18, 17.9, 18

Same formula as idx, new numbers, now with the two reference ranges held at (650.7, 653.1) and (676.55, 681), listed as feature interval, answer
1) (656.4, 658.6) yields 0.05 mag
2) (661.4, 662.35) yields 0.03 mag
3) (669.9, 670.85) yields 0.15 mag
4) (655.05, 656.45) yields 0.09 mag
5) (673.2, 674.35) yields 0.08 mag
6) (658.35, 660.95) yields 0.05 mag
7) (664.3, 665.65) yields 0.07 mag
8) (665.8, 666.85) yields 0.19 mag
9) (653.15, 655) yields 0.06 mag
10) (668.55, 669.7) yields 0.06 mag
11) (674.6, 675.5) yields 0.06 mag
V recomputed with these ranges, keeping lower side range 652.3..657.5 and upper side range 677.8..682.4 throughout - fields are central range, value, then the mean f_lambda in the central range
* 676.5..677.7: -0.12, 20.7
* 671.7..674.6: -0.13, 19.6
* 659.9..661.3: 0.00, 18.5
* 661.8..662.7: -0.02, 19.1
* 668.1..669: 0.02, 18.3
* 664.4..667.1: 0.06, 18.2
